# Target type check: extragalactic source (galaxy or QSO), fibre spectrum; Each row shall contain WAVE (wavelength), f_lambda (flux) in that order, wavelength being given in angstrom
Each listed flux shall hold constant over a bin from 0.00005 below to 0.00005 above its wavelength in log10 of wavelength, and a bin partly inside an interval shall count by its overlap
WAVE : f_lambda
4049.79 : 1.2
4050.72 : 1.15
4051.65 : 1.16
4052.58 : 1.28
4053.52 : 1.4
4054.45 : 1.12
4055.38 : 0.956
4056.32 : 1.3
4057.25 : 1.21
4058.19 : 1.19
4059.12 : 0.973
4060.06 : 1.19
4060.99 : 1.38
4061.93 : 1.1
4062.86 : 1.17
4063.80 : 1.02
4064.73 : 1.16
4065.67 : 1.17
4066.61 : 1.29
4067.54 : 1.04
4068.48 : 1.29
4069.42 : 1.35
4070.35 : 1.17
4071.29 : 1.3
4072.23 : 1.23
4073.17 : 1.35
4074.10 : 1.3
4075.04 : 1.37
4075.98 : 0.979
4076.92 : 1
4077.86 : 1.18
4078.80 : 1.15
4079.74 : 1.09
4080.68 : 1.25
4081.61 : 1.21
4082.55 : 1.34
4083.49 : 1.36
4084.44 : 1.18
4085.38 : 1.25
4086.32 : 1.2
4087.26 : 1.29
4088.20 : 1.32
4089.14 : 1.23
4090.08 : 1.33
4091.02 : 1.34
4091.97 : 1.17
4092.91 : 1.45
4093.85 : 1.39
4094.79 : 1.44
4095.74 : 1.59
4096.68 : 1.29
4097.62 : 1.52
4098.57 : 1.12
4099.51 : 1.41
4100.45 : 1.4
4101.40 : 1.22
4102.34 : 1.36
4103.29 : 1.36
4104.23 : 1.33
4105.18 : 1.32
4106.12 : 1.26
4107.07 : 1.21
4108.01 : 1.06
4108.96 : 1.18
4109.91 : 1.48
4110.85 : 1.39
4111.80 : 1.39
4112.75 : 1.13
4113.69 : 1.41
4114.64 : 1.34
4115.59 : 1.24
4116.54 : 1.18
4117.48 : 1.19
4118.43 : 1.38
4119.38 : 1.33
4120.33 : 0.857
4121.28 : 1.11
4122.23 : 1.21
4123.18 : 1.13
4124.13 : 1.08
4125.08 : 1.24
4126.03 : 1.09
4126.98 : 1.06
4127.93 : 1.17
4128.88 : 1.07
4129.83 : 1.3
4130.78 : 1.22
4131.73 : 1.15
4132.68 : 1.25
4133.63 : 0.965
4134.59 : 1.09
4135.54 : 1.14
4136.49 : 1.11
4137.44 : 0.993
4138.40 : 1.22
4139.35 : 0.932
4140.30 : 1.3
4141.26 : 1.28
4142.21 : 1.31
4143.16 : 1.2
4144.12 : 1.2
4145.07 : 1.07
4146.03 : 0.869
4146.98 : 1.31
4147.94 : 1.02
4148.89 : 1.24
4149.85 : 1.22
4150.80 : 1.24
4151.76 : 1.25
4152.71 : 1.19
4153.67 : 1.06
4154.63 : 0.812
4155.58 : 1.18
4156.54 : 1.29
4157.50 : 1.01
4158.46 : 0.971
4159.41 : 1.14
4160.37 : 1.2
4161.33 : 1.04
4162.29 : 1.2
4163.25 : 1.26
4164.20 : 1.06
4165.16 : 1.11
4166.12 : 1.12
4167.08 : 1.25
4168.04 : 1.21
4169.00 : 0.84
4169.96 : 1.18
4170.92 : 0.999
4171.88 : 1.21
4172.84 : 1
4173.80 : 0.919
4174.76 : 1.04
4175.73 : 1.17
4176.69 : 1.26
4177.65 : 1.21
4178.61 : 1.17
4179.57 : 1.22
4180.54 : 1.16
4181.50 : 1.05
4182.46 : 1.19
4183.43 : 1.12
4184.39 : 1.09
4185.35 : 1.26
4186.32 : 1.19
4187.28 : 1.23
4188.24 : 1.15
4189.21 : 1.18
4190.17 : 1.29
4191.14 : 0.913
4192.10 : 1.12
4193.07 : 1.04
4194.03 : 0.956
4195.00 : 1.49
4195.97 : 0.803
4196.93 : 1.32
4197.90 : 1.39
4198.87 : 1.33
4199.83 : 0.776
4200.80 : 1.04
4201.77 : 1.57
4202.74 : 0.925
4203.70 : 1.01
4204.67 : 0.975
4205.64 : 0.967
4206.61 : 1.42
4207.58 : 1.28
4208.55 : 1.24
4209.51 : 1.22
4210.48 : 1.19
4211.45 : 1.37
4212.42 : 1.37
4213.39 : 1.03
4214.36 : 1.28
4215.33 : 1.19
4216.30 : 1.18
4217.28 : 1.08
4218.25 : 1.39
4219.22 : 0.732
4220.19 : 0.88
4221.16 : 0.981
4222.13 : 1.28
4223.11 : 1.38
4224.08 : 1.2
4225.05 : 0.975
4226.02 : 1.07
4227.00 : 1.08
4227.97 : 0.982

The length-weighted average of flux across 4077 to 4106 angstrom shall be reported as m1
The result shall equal 1.3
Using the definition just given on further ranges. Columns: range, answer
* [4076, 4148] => 1.23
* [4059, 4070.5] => 1.18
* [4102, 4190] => 1.17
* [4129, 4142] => 1.15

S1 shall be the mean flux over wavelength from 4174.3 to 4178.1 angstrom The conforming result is 1.17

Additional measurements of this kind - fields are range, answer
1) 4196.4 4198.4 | 1.34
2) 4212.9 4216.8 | 1.17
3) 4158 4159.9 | 1.06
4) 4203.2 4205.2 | 0.993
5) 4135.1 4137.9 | 1.08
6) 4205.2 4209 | 1.23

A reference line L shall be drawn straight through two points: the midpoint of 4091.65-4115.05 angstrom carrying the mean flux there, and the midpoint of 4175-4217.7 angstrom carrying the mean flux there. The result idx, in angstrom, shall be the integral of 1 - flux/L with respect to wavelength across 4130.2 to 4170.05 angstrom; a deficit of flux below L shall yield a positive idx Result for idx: 3.6 angstrom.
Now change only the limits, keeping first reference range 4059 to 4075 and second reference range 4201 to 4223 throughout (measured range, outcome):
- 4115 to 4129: 0.4 angstrom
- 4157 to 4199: 1.4 angstrom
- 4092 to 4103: -1.5 angstrom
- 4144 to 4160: 0.9 angstrom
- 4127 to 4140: 0.7 angstrom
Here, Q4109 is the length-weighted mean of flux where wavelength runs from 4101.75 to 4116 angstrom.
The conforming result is 1.3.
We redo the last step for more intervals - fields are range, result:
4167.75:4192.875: 1.13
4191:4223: 1.15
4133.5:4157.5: 1.14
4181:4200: 1.15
